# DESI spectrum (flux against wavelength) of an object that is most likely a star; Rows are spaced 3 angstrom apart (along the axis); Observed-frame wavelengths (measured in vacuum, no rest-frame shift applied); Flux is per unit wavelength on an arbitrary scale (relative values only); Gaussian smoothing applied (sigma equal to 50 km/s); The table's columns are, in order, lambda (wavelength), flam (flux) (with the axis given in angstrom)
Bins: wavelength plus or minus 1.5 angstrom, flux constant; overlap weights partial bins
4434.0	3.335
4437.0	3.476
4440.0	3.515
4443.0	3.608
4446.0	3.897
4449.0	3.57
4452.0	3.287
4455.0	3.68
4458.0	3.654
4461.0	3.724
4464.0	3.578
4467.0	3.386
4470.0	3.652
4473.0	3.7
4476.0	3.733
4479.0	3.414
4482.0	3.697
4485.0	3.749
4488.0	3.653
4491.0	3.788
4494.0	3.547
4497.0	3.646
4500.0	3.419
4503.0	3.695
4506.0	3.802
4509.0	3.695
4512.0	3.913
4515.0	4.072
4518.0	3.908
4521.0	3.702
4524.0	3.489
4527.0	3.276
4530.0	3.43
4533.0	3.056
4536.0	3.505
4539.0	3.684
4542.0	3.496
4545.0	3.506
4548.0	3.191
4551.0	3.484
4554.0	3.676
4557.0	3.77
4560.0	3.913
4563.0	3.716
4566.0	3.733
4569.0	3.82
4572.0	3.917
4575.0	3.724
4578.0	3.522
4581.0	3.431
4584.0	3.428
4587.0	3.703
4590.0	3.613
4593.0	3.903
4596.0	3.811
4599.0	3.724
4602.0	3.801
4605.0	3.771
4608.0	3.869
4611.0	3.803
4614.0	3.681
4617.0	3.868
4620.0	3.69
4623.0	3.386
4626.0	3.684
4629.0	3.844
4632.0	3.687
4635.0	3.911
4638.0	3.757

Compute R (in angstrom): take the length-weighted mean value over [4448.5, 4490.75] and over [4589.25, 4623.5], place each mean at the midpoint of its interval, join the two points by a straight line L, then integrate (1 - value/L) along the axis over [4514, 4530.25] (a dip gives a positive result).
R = 0.1 angstrom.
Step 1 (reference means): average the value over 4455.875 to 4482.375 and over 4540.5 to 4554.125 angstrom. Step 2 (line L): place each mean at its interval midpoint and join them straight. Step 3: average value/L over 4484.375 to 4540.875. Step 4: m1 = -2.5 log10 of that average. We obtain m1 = -0.033 mag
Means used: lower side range 3.61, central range 3.63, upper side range 3.45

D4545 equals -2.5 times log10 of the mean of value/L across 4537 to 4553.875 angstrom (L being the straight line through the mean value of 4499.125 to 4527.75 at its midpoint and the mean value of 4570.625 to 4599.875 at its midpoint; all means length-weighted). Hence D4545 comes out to 0.06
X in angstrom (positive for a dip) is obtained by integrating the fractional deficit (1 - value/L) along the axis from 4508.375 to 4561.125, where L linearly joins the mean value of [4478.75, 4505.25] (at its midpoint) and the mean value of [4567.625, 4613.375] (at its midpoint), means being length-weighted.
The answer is 1.1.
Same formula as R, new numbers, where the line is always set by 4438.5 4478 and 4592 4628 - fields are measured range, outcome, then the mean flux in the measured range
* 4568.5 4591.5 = 0.5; 3.64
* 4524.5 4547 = 1.6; 3.42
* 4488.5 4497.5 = 0.0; 3.66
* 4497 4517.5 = -0.6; 3.76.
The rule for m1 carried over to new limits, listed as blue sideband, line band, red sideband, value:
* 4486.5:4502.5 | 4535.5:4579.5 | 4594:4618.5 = 0.020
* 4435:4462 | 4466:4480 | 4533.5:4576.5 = 0.004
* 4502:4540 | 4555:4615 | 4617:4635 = -0.018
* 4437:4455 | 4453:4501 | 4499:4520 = 0.017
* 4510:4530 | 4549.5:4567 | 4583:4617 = 0.003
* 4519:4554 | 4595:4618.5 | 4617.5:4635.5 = -0.043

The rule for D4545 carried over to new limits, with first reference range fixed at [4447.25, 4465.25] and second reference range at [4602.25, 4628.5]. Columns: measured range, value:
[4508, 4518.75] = -0.077 mag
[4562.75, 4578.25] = -0.020 mag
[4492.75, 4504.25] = 0.015 mag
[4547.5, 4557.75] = 0.038 mag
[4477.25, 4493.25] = -0.013 mag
